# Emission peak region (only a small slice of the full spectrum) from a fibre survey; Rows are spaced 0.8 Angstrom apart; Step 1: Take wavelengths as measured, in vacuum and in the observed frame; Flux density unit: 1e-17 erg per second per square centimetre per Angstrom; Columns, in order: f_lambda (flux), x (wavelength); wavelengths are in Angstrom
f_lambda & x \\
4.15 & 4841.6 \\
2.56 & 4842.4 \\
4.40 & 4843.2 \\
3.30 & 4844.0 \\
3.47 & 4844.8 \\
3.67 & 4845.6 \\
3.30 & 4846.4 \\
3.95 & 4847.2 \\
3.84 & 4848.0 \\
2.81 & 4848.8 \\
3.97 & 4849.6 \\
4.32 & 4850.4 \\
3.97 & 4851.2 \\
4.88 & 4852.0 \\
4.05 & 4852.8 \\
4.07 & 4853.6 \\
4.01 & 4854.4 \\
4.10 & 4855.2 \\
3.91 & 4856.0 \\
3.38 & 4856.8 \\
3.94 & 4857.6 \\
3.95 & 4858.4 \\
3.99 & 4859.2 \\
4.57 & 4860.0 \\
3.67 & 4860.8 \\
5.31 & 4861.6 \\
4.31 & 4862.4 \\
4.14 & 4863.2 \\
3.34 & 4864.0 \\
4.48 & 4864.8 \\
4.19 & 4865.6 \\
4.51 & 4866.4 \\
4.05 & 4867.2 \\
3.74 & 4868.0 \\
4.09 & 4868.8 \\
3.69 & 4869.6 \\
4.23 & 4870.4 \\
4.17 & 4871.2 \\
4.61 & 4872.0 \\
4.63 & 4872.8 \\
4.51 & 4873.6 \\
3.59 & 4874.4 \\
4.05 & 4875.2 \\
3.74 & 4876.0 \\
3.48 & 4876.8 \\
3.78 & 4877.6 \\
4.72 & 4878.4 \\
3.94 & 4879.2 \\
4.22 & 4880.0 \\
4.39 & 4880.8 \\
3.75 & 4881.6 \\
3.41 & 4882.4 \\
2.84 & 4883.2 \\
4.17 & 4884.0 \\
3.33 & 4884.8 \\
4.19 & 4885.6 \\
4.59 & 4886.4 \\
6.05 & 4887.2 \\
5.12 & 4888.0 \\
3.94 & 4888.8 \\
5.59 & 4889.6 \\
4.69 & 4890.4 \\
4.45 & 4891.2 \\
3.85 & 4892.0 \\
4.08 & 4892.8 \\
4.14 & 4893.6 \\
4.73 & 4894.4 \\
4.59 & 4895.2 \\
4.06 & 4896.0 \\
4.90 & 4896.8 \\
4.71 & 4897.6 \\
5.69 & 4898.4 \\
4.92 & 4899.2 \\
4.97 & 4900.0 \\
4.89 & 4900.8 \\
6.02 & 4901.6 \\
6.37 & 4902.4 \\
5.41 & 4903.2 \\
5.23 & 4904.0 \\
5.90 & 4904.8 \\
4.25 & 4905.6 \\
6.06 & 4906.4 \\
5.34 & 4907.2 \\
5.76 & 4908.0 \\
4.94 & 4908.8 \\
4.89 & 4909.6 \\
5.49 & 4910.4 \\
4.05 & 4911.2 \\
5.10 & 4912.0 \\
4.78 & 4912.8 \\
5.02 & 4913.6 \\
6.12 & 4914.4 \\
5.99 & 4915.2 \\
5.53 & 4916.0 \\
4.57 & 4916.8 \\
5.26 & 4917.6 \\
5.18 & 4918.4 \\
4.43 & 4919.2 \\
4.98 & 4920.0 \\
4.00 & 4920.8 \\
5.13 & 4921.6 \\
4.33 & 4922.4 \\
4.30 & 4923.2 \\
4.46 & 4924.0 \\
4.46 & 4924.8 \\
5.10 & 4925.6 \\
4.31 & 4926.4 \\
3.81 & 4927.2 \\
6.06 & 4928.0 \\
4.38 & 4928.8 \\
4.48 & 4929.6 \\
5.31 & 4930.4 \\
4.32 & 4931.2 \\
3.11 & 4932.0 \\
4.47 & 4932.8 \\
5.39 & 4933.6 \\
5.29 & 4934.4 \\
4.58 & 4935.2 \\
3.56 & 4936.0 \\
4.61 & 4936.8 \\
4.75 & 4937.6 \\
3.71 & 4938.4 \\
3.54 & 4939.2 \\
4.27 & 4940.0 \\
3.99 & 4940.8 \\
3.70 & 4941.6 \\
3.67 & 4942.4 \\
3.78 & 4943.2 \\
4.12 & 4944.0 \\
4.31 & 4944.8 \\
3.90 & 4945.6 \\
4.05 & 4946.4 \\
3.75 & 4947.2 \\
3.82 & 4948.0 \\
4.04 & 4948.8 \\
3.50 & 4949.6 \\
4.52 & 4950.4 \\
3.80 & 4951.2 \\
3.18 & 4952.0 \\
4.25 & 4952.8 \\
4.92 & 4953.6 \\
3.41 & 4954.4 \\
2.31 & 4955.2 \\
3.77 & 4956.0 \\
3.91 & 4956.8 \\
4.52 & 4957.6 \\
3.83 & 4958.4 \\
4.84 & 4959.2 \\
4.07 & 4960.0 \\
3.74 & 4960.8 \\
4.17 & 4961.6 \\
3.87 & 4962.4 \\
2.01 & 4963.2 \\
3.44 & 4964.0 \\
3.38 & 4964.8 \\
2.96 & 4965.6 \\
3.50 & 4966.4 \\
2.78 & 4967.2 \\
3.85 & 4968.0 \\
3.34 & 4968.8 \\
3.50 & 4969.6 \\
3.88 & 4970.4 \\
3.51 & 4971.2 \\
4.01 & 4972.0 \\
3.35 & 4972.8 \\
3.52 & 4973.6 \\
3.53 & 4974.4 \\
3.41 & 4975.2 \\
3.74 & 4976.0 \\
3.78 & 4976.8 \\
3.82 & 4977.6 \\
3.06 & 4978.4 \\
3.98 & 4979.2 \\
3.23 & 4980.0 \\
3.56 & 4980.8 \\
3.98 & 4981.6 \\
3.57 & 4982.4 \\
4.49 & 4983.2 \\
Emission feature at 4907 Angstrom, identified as C III] 1909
